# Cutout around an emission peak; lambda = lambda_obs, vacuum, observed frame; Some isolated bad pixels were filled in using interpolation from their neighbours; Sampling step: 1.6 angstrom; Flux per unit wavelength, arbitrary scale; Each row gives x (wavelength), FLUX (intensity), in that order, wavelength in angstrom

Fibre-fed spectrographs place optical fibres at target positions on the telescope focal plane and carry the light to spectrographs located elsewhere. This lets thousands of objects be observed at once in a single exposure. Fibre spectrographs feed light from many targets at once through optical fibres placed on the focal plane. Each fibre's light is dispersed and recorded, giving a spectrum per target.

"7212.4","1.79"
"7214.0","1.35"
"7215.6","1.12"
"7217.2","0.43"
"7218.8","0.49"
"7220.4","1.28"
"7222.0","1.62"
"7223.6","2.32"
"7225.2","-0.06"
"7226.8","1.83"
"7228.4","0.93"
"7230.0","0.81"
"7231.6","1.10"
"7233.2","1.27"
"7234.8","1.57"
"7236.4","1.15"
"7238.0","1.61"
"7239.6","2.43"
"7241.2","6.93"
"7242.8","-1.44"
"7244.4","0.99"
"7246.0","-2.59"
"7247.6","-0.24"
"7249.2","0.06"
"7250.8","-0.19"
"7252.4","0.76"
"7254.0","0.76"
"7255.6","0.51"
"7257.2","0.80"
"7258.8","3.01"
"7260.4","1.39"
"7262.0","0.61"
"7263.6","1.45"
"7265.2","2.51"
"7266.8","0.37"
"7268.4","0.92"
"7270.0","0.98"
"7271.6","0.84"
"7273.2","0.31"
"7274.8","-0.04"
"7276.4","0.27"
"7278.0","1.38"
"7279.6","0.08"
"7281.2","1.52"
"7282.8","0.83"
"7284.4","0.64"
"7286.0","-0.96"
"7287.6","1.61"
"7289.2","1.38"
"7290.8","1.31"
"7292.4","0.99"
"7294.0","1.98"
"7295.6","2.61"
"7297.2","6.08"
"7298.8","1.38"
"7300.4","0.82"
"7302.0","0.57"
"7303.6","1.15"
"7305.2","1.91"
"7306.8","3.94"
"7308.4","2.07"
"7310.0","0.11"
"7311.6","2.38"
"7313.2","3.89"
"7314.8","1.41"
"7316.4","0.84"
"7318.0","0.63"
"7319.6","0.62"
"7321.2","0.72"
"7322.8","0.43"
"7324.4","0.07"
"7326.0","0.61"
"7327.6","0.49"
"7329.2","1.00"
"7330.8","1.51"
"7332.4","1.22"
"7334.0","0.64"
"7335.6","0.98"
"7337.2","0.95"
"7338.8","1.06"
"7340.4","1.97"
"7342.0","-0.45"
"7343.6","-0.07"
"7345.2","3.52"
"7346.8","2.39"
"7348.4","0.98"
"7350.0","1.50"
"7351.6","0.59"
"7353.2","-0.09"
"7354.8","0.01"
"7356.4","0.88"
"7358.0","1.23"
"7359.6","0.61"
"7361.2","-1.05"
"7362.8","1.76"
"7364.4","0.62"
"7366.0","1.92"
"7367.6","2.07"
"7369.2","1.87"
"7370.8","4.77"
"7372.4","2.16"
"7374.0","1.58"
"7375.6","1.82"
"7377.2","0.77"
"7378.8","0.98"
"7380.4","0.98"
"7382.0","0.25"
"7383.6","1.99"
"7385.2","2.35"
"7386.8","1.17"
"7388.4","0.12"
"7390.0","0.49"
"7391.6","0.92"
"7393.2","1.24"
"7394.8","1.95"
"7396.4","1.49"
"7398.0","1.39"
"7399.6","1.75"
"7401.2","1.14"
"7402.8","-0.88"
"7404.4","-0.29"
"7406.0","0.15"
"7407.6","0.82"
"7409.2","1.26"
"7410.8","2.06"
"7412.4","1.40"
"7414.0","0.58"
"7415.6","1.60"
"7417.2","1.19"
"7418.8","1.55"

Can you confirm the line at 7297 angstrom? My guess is [S II]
